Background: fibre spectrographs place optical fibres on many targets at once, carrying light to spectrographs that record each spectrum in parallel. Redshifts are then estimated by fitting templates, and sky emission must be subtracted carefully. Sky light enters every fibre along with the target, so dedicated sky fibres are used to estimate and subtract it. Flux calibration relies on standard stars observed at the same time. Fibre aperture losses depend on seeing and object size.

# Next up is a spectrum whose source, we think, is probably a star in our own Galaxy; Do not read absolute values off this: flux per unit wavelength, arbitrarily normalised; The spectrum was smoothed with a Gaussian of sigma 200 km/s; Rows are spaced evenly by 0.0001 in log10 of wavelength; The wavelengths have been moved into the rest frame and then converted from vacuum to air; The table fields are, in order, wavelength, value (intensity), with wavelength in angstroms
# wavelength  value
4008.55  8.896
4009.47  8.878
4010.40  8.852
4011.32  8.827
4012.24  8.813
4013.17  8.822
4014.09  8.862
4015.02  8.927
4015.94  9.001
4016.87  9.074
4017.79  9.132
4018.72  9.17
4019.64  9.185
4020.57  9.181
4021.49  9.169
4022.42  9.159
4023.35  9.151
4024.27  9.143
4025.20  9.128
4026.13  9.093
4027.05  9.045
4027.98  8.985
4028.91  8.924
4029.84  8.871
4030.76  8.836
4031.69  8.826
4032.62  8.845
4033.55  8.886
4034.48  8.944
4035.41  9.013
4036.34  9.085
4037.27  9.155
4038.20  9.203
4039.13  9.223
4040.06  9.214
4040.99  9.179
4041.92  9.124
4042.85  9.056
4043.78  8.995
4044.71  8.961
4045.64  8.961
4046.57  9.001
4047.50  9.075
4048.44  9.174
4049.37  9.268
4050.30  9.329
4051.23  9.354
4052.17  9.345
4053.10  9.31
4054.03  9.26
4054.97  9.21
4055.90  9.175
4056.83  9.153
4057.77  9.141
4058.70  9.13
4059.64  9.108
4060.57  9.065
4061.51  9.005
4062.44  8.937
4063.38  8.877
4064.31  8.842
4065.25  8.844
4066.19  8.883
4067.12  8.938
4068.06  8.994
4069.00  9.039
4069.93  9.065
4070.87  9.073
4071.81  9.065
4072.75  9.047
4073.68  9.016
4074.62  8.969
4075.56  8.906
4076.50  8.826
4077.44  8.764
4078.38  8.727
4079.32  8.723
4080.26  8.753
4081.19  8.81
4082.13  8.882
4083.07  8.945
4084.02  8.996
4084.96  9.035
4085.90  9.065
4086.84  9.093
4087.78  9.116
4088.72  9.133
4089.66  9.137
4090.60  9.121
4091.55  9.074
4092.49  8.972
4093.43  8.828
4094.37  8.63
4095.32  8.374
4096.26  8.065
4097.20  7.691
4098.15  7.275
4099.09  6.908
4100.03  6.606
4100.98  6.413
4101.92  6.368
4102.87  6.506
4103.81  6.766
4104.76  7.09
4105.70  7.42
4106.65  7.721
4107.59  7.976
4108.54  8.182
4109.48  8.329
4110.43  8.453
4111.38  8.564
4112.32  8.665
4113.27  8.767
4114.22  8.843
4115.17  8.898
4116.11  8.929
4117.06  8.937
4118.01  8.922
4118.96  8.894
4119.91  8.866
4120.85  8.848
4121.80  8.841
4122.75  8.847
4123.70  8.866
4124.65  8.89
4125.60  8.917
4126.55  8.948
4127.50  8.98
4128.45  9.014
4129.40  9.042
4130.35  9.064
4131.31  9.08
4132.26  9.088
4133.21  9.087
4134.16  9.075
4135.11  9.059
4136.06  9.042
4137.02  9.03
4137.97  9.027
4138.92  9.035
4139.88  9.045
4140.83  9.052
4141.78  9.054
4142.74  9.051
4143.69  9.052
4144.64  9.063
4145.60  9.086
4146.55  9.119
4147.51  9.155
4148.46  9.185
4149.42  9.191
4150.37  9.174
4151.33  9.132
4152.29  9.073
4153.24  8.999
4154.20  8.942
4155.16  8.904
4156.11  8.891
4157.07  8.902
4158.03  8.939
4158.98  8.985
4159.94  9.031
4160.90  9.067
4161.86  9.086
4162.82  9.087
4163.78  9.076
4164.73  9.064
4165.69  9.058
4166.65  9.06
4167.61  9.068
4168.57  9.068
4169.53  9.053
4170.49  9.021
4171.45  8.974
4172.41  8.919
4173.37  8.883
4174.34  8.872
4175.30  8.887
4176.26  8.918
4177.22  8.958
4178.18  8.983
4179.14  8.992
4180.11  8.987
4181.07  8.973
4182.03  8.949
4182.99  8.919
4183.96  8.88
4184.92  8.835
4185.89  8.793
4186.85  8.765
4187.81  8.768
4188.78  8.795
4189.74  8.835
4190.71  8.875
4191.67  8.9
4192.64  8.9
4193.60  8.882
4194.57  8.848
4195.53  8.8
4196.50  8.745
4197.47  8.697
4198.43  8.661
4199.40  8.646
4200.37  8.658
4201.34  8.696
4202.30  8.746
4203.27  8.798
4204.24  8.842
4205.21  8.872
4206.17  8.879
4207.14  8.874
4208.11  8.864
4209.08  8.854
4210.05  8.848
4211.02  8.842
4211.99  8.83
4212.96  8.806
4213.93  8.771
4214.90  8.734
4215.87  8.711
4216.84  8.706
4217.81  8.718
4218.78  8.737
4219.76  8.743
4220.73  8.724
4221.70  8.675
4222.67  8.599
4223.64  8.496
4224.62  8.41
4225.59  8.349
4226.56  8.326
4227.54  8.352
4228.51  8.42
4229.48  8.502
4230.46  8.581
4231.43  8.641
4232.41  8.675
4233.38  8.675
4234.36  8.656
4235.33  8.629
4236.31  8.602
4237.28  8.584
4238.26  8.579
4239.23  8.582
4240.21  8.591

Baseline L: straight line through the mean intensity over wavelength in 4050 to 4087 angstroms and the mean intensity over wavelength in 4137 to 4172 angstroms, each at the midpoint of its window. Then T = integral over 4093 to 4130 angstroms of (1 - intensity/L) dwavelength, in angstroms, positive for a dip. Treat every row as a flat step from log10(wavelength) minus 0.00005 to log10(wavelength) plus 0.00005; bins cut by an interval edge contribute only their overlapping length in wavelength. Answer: 3.3 angstroms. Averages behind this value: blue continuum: 9.01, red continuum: 9.05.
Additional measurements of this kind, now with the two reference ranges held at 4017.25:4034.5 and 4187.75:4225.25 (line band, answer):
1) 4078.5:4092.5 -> -0.06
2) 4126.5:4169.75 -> -0.98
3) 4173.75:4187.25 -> -0.16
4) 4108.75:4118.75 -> 0.21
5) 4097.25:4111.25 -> 2.49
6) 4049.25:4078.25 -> -0.24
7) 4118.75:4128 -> 0.00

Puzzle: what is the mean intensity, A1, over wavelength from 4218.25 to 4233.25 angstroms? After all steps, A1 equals 8.55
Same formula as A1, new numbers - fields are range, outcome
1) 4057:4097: 8.92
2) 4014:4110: 8.77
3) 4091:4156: 8.59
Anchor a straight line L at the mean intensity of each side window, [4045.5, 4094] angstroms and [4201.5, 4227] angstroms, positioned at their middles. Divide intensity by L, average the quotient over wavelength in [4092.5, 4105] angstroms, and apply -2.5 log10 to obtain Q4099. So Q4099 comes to 0.207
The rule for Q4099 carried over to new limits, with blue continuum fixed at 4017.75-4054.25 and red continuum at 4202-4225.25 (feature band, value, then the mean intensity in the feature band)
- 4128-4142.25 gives -0.02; 9.05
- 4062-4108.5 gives 0.07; 8.45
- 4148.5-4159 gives -0.02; 9.02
